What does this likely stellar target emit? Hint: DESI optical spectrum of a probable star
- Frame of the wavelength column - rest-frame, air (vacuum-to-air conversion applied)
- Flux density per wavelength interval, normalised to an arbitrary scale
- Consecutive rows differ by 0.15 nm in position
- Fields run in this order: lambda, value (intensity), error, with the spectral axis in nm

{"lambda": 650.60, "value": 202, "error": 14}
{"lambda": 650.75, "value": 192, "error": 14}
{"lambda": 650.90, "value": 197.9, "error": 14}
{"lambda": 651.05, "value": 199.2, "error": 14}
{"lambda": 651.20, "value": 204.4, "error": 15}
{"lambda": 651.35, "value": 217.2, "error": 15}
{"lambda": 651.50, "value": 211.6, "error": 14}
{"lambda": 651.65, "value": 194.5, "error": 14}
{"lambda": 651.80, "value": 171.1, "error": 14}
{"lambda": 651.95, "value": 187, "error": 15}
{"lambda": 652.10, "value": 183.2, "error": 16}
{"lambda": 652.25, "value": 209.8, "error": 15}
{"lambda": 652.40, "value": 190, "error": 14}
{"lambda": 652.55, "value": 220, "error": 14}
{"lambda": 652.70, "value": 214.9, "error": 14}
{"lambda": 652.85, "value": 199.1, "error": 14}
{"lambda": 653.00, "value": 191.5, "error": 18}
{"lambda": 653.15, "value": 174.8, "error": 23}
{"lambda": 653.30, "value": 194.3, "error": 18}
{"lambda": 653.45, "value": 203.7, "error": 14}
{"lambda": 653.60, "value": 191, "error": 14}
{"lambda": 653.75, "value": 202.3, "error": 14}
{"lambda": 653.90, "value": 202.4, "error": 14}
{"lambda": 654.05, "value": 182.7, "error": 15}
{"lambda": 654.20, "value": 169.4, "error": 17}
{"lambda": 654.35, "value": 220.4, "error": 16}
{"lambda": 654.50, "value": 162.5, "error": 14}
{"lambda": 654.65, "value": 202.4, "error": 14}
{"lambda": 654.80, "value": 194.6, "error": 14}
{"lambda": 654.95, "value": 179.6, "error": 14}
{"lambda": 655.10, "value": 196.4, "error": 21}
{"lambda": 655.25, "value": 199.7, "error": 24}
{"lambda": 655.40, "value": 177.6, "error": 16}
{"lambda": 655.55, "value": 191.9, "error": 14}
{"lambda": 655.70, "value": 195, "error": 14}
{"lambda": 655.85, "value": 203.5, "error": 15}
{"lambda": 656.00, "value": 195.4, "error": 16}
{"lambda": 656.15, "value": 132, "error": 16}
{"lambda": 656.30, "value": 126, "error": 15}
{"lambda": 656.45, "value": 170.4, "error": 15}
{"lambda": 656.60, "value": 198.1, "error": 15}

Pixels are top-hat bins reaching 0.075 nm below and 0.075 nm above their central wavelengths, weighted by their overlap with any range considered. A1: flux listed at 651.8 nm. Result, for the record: 171.1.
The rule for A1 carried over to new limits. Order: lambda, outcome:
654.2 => 169.4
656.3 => 126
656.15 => 132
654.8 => 194.6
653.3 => 194.3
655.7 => 195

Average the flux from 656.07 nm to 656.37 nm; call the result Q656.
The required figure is 130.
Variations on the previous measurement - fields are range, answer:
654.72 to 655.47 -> 190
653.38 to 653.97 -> 200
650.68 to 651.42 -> 202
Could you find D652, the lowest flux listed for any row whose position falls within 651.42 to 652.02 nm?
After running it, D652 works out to 171.1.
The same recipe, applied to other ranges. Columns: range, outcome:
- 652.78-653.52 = 174.8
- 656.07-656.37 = 126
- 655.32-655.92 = 177.6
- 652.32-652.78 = 190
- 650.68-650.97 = 192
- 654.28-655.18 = 162.5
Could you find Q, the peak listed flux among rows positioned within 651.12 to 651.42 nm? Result 217.2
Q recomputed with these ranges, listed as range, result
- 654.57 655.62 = 202.4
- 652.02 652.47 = 209.8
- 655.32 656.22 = 203.5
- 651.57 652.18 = 194.5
